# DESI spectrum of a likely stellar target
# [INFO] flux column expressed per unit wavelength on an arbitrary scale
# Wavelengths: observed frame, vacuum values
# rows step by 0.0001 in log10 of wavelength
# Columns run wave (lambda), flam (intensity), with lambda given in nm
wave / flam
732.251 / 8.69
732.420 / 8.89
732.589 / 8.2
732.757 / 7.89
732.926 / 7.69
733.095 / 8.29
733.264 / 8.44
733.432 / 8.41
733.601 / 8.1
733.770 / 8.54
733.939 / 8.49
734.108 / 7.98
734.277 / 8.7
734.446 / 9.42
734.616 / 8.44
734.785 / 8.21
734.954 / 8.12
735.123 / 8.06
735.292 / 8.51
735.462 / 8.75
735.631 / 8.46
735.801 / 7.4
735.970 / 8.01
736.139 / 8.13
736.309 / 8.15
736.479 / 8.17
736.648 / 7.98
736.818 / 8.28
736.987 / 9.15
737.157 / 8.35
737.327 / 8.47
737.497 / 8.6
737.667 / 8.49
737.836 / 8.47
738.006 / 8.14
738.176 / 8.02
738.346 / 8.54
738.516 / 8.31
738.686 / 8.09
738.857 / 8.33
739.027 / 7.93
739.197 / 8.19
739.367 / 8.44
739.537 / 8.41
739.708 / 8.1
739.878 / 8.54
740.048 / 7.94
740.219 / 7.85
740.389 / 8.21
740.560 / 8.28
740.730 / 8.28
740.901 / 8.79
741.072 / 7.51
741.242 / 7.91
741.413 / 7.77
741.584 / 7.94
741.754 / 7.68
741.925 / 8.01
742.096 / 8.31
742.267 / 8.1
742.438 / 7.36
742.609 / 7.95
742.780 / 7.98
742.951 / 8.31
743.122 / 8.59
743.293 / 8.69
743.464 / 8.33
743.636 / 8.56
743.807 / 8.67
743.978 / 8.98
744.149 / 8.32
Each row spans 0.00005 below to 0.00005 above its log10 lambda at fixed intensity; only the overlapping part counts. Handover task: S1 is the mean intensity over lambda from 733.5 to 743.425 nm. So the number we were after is 8.24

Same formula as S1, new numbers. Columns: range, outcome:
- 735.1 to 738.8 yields 8.3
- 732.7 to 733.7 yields 8.15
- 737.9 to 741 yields 8.24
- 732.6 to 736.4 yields 8.28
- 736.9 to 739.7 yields 8.36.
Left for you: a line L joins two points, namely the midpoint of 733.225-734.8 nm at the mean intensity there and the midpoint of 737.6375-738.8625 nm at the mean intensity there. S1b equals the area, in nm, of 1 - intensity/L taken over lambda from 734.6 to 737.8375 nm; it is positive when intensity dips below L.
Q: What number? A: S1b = 0.03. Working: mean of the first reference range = 8.49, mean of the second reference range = 8.29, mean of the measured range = 8.31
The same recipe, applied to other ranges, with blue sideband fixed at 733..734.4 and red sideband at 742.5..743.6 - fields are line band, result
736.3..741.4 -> 0.05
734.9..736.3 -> 0.03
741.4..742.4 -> 0.04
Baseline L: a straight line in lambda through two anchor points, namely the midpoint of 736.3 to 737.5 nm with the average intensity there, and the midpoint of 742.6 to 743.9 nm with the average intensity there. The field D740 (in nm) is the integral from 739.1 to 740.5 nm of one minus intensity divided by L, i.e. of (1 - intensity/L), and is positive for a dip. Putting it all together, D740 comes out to 0.032 nm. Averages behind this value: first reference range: 8.39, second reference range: 8.42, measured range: 8.21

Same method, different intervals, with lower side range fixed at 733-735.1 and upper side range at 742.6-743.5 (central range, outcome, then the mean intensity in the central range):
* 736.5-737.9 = -0.01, 8.47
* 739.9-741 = 0.02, 8.23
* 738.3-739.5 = 0.02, 8.26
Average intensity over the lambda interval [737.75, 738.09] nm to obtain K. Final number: 8.33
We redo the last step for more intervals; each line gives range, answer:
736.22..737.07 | 8.34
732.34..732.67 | 8.54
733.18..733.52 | 8.44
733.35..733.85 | 8.35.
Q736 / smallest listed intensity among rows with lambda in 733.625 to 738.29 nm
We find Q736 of 7.4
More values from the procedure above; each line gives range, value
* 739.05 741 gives 7.85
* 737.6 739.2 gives 7.93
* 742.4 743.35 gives 7.36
